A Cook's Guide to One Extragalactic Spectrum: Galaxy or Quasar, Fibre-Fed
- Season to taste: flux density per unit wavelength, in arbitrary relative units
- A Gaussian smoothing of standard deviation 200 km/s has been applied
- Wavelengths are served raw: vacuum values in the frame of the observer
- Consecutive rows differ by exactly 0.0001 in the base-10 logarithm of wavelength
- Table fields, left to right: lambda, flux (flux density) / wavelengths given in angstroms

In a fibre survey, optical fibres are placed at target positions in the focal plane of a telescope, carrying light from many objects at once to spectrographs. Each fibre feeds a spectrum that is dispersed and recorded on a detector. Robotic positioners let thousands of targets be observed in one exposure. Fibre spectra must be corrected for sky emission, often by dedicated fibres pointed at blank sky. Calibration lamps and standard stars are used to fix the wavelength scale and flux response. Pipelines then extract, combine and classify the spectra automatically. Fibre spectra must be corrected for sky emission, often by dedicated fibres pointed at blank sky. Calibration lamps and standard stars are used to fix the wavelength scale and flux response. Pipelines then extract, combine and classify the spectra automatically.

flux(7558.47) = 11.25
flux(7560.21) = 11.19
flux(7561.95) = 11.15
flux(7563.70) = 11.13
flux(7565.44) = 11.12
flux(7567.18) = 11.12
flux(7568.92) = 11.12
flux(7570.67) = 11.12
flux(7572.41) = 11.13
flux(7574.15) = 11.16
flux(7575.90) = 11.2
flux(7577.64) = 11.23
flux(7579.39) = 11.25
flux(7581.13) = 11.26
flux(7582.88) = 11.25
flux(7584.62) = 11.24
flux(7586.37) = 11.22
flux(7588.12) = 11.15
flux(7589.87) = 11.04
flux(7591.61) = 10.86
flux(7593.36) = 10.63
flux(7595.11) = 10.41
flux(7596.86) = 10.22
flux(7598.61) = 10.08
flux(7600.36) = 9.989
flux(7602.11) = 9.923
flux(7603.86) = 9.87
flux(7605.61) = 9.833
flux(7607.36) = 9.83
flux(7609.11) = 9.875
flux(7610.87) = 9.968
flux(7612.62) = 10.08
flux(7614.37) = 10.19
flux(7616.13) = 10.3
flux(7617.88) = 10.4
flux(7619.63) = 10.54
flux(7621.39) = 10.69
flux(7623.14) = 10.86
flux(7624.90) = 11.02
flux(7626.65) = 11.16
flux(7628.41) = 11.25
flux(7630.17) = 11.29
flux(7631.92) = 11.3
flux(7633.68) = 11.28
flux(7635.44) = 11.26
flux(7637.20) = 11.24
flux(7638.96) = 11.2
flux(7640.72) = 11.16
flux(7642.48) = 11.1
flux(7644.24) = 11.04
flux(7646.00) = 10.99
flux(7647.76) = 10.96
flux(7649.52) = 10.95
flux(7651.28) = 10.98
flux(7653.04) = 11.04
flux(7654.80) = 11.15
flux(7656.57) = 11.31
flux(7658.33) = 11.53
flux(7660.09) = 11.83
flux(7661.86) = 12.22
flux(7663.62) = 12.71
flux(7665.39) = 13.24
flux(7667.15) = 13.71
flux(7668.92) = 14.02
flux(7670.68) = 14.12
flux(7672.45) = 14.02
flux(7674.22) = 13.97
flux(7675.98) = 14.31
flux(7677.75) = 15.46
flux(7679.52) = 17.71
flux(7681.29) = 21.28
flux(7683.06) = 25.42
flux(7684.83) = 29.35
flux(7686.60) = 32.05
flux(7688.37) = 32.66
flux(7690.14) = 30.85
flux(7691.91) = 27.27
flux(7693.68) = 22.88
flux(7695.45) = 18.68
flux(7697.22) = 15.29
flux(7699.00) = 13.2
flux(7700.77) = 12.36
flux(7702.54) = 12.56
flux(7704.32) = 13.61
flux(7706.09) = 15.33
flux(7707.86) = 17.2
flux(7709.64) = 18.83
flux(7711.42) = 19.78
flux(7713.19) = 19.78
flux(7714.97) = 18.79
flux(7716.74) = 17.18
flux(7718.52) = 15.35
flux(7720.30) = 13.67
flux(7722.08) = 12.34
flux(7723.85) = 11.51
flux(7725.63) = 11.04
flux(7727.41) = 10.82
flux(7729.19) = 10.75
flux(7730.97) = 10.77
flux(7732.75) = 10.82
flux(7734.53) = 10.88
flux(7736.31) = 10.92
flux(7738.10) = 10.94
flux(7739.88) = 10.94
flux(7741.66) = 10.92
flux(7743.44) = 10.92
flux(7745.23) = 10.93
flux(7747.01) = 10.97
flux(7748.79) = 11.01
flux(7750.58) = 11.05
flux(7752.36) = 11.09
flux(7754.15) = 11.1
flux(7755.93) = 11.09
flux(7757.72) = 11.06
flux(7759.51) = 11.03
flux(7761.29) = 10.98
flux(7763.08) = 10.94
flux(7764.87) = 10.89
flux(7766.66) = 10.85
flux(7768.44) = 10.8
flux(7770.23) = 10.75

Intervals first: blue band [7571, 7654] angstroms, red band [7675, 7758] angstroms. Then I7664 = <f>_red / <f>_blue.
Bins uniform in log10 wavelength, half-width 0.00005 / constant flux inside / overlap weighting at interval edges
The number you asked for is 1.47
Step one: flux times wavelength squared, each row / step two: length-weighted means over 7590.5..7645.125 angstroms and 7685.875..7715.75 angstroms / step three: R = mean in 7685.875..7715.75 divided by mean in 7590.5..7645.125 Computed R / 1.93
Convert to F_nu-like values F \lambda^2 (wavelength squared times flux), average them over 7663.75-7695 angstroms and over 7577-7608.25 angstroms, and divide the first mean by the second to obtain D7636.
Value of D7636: 2.0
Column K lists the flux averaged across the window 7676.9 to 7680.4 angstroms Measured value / 16.6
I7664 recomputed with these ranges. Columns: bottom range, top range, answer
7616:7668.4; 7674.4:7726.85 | 1.65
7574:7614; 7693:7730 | 1.44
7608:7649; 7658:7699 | 1.74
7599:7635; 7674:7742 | 1.61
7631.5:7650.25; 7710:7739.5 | 1.21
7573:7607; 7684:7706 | 2.00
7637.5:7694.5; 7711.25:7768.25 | 0.74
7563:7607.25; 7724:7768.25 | 1.01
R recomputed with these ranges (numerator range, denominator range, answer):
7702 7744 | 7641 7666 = 1.21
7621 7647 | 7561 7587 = 1.01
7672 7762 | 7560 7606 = 1.48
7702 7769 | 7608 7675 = 1.13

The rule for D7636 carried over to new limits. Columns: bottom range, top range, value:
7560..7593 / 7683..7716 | 1.92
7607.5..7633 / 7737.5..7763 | 1.07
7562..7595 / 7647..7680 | 1.18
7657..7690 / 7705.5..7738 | 0.79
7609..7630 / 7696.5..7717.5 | 1.56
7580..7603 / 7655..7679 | 1.26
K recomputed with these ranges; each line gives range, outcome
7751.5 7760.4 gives 11.1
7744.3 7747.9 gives 10.9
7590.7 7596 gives 10.6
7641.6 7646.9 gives 11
